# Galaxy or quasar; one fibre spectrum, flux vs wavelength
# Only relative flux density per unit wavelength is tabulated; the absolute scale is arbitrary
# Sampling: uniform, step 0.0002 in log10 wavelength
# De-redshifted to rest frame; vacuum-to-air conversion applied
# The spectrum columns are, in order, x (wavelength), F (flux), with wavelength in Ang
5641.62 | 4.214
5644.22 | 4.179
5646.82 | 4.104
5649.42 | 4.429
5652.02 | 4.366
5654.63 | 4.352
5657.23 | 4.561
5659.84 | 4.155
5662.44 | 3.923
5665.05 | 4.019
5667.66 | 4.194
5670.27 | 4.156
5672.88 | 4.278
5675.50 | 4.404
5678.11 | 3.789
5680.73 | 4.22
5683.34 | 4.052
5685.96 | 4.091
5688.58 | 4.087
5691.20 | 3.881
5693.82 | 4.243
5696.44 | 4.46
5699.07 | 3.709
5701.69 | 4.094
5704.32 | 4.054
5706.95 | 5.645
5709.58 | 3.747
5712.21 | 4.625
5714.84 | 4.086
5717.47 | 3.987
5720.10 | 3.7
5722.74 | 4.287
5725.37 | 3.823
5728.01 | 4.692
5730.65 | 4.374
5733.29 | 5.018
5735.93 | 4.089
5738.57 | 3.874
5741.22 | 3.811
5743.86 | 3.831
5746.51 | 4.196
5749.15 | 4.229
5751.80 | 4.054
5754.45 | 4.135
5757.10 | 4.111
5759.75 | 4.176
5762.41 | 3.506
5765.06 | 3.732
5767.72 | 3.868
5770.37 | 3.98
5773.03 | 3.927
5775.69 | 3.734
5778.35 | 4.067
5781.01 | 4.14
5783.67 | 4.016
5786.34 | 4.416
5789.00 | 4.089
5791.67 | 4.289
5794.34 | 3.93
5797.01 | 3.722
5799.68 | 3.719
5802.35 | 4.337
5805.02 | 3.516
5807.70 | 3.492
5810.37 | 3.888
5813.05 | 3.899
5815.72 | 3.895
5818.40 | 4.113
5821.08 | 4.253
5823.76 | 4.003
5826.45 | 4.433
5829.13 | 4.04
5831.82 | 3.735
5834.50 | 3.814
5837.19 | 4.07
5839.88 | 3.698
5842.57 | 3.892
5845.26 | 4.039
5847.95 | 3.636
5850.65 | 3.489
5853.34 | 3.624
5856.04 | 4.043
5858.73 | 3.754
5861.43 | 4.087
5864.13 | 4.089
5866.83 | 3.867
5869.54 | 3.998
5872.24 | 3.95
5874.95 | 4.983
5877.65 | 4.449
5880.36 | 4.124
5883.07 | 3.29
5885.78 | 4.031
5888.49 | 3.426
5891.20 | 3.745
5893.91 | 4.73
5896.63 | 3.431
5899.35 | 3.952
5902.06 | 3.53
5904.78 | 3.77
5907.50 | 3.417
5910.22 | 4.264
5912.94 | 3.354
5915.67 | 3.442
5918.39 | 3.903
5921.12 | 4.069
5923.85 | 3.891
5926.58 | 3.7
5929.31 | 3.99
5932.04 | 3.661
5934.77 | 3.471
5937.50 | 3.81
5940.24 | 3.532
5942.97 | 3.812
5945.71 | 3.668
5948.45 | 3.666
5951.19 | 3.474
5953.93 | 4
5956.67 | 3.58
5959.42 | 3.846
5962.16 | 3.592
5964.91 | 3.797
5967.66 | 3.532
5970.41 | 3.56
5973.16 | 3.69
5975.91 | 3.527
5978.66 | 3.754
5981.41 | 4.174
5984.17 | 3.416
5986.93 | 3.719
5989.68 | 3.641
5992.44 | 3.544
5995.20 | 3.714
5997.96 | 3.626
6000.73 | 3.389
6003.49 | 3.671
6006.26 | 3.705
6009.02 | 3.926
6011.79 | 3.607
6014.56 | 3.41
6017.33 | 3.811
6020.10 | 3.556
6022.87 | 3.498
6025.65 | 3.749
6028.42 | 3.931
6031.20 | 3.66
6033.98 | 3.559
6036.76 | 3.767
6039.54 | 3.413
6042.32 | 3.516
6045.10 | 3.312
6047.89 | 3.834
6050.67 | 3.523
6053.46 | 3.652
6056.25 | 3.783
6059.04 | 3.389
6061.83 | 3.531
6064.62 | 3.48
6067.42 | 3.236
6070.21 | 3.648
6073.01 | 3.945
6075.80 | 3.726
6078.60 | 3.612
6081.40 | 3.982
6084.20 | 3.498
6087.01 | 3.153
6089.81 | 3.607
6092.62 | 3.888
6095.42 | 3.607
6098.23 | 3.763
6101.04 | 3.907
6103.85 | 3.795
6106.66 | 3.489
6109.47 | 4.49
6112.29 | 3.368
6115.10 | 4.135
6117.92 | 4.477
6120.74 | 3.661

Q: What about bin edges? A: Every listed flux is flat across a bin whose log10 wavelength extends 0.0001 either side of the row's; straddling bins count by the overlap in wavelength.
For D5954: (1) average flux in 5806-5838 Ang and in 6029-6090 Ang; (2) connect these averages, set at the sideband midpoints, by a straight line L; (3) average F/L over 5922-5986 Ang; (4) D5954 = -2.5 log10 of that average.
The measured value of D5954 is 0.01 mag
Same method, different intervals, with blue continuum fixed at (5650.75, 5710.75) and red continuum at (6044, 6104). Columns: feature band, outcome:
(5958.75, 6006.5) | 0.030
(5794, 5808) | 0.063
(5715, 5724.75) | 0.039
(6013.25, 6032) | 0.012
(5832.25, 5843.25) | 0.031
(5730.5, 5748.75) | -0.013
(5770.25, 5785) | 0.021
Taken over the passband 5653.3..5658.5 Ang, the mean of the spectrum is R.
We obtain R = 4.45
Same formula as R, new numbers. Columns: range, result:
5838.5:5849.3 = 3.82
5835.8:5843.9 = 3.88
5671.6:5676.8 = 4.34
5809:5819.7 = 3.95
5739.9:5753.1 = 4.03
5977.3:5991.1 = 3.74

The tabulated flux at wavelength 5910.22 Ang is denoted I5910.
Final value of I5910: 4.264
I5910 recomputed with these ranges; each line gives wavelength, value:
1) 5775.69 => 3.734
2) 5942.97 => 3.812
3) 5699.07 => 3.709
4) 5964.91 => 3.797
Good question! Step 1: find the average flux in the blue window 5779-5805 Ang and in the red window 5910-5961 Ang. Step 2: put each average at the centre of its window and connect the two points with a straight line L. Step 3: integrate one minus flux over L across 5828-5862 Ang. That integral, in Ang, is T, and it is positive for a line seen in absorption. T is 0.8 Ang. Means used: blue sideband 4.04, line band 3.83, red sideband 3.73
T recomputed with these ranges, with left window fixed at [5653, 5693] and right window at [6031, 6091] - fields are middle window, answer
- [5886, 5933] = 0.17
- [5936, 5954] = 0.31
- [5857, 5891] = -1.25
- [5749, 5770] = 0.31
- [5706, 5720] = -0.80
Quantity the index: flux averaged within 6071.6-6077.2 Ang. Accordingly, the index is 3.84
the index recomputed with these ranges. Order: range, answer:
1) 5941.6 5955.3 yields 3.73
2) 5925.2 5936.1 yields 3.71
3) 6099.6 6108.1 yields 3.74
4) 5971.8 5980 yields 3.66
